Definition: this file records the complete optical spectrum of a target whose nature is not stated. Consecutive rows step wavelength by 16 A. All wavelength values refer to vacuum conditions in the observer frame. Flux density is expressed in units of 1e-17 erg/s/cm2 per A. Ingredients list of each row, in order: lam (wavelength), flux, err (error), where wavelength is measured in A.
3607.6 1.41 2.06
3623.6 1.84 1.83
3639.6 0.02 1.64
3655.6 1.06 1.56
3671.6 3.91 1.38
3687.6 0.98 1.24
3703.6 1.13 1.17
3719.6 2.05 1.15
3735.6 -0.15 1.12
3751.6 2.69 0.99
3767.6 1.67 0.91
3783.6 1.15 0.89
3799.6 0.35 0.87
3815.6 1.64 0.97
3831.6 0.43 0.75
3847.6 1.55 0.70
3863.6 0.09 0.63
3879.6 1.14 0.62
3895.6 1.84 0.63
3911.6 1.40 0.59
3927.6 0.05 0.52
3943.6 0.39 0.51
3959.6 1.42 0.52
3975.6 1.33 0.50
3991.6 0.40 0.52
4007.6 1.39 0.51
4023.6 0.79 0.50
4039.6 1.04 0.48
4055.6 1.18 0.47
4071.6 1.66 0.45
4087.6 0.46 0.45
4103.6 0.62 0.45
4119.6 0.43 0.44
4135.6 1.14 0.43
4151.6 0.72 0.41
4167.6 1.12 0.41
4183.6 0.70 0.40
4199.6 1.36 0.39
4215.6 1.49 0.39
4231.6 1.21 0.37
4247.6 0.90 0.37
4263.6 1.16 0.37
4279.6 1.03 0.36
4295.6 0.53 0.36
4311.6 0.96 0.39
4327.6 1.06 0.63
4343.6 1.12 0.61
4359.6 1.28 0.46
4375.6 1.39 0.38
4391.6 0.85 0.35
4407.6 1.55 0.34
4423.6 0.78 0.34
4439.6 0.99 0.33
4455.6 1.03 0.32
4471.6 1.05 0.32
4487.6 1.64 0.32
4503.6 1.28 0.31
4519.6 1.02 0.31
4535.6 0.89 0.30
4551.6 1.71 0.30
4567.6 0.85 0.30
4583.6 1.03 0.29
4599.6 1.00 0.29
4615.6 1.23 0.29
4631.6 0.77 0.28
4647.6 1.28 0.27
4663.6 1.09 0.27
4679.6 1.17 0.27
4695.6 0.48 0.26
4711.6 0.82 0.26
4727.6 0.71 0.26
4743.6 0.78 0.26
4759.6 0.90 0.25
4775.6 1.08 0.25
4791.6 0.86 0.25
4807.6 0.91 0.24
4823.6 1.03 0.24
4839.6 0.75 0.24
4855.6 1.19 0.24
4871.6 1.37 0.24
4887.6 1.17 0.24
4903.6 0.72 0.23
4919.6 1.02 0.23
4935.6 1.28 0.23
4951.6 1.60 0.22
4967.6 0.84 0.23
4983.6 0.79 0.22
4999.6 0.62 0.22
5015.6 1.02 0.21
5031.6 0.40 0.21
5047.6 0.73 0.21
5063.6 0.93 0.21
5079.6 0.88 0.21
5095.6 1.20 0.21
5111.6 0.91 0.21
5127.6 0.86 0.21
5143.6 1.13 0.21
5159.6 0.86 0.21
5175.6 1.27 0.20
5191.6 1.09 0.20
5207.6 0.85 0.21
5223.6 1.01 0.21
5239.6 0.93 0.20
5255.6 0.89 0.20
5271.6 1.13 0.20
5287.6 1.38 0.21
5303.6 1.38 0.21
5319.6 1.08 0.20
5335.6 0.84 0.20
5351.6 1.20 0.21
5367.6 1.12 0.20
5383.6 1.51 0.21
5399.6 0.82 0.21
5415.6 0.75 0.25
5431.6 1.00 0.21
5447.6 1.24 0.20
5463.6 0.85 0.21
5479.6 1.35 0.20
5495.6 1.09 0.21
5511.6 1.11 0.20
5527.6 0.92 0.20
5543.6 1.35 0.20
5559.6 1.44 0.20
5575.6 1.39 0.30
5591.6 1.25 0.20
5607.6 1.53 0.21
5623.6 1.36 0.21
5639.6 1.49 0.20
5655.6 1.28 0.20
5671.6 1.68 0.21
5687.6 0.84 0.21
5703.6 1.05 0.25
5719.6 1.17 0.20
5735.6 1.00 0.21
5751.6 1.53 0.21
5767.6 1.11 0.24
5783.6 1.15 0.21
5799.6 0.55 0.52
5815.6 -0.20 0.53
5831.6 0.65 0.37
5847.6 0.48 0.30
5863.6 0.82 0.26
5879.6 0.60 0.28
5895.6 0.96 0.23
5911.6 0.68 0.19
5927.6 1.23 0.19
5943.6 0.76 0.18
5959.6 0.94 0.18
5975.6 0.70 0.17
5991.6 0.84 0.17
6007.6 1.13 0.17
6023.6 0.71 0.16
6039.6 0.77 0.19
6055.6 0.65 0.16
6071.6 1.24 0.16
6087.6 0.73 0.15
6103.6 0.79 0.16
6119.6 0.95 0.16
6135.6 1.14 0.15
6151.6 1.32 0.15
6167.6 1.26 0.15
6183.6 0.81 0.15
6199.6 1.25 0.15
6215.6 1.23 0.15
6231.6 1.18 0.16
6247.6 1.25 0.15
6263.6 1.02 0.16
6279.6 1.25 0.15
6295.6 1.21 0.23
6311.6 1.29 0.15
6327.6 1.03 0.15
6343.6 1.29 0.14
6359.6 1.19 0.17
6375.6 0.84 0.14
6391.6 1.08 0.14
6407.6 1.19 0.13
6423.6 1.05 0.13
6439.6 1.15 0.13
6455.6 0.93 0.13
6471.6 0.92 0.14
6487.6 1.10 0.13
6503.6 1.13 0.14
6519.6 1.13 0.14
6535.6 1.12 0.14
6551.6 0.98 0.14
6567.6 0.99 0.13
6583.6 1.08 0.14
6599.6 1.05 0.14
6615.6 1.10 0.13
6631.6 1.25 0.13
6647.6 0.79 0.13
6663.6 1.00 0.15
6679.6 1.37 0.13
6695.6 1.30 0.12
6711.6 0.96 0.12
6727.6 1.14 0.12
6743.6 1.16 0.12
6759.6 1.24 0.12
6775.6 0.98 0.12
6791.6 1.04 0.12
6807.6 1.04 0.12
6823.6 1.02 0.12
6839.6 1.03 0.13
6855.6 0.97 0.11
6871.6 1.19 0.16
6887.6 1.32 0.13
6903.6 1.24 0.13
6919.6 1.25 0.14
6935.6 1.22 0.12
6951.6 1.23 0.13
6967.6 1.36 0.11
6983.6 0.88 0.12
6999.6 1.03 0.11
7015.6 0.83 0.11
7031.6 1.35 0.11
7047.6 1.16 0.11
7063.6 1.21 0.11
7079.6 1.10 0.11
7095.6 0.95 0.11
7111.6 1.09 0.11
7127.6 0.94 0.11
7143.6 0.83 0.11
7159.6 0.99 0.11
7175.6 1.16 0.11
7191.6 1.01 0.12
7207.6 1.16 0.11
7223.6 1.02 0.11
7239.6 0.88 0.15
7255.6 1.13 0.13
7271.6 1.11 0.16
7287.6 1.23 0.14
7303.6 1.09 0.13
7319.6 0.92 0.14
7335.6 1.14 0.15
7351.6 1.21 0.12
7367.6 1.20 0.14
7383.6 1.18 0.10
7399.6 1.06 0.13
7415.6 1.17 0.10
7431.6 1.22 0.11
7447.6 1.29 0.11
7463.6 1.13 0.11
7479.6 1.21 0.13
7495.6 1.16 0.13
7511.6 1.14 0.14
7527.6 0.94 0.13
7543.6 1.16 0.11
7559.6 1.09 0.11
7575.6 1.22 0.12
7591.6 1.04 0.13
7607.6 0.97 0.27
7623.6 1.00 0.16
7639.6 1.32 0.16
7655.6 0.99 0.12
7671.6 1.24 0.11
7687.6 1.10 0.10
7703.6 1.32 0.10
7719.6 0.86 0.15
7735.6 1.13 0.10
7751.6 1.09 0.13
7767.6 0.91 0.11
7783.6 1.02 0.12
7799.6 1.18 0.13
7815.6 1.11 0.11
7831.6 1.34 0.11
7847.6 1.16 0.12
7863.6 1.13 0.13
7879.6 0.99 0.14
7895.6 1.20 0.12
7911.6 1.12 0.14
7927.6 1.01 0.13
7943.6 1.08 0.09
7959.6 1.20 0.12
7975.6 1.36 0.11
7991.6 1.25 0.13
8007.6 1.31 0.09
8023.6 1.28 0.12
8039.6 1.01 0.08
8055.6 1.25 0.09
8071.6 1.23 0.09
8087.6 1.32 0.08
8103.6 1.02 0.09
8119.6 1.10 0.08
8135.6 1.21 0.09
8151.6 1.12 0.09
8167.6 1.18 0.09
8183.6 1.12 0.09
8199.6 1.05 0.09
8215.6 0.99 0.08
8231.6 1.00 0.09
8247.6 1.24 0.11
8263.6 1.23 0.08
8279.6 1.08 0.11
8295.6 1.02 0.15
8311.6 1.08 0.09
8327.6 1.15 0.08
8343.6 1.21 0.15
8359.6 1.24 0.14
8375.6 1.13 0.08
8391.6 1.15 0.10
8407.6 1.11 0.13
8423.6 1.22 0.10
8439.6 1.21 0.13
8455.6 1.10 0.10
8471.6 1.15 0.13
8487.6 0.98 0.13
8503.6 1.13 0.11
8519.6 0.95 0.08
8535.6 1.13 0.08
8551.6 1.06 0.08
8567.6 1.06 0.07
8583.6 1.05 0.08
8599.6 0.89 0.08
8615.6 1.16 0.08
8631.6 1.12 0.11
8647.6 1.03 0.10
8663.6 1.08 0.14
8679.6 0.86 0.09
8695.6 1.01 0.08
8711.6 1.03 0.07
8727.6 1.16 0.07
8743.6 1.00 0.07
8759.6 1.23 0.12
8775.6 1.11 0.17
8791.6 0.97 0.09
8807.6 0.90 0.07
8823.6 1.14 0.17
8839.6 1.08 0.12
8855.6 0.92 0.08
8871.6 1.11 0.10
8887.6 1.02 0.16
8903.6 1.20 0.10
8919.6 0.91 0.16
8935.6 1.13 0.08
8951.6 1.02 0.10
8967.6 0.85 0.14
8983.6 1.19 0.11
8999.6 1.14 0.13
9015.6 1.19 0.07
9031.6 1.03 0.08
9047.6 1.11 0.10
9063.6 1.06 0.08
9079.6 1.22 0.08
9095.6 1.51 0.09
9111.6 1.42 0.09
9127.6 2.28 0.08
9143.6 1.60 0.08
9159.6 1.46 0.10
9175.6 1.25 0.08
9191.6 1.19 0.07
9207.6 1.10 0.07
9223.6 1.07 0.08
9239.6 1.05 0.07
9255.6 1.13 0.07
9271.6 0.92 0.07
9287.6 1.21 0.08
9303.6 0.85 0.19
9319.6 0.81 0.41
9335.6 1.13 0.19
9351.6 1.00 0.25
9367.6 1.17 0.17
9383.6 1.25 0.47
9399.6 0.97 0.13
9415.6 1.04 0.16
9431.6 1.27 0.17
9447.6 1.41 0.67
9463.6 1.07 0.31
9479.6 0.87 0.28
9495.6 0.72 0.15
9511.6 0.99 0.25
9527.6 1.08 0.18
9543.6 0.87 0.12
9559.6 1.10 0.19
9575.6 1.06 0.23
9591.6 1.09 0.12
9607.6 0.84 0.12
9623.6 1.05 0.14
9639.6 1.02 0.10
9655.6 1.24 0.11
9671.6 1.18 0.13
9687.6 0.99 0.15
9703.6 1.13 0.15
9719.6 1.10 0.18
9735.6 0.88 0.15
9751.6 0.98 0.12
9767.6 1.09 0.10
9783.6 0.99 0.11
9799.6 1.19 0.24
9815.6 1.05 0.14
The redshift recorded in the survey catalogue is 0.39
